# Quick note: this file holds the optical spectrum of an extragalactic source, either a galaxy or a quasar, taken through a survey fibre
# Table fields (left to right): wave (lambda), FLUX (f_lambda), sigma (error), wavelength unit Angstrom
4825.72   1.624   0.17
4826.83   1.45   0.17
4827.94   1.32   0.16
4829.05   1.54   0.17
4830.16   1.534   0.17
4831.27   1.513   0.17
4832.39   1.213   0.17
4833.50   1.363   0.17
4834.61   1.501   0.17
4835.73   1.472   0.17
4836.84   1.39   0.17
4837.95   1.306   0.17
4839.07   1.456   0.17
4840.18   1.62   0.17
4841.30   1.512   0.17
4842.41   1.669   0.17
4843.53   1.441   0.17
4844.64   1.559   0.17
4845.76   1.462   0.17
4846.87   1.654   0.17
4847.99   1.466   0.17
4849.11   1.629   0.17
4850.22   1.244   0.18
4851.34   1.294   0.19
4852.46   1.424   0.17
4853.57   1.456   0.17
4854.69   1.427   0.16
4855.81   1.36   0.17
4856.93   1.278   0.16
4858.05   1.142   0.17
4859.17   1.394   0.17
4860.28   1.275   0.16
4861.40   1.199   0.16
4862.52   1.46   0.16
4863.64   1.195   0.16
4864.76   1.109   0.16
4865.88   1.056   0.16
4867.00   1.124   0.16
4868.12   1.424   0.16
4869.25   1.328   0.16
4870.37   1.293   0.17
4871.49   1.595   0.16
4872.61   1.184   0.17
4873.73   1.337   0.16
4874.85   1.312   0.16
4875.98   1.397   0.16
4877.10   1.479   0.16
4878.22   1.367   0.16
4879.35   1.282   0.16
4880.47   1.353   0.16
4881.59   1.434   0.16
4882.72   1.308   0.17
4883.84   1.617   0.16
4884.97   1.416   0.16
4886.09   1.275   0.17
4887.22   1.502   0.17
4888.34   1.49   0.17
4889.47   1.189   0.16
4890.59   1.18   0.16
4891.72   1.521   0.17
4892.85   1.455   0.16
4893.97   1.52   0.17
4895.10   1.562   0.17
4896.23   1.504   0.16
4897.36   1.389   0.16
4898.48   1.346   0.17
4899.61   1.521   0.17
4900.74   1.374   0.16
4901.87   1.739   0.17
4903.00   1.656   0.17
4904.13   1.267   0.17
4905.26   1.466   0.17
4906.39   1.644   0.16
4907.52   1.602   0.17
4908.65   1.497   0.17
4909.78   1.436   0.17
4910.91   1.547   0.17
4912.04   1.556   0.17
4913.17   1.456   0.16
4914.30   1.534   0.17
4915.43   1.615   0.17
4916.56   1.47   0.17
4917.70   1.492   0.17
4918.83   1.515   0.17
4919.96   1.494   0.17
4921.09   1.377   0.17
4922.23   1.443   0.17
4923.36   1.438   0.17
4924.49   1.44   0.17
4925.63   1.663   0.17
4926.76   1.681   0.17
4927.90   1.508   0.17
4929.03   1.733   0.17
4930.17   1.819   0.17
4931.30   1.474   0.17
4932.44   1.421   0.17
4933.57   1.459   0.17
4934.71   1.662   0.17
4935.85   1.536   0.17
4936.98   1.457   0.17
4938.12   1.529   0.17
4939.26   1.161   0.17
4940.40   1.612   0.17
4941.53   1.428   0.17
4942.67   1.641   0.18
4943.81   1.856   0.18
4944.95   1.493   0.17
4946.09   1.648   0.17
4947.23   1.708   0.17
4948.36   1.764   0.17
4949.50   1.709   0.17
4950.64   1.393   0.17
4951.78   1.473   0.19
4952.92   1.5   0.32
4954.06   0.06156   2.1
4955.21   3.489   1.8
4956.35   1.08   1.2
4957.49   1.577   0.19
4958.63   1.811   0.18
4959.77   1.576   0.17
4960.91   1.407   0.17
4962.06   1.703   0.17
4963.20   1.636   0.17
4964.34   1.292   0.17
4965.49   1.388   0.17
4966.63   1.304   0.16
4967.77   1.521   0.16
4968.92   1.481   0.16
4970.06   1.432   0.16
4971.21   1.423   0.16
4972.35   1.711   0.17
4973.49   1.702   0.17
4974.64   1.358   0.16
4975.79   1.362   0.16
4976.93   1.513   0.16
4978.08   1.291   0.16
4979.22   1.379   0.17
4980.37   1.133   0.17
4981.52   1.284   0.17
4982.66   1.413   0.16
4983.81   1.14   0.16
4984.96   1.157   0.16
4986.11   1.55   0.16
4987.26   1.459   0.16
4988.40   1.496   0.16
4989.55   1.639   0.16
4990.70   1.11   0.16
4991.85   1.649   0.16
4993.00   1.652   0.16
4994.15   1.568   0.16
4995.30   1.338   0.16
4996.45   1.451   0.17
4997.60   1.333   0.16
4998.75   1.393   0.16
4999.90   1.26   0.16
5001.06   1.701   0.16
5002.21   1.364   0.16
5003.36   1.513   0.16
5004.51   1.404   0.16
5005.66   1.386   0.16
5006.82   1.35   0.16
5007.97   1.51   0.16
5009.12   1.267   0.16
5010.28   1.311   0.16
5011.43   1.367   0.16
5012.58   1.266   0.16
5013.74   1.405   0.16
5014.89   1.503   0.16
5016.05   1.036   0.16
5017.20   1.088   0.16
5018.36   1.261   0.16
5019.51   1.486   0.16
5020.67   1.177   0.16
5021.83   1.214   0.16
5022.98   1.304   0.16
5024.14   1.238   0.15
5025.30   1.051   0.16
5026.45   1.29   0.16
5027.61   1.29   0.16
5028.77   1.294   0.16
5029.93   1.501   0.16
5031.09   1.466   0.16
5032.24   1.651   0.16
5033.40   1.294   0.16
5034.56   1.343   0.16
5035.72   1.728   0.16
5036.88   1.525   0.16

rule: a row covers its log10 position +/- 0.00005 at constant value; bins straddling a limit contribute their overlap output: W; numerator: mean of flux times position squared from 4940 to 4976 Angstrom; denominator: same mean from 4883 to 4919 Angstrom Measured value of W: 1.07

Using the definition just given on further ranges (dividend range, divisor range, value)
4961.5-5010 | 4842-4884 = 1.10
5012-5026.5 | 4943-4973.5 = 0.82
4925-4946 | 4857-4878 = 1.24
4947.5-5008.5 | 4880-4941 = 1.01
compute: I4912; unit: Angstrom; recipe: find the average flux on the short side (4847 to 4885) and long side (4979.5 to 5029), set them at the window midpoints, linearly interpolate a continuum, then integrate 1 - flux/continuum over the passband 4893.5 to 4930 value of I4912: -4.6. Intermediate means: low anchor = 1.35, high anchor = 1.35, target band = 1.52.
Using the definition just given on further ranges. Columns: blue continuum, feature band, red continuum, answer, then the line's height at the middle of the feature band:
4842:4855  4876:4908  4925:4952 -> 1.71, 1.52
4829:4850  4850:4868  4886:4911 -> 2.40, 1.48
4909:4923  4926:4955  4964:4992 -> -1.50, 1.46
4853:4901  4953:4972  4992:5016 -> -1.61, 1.4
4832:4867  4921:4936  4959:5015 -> -1.53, 1.41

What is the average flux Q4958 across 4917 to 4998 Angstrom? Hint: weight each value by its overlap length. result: 1.5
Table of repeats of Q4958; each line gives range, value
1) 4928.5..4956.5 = 1.57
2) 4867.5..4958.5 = 1.49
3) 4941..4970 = 1.56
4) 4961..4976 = 1.49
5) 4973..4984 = 1.36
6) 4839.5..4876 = 1.37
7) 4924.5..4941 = 1.55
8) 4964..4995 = 1.42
